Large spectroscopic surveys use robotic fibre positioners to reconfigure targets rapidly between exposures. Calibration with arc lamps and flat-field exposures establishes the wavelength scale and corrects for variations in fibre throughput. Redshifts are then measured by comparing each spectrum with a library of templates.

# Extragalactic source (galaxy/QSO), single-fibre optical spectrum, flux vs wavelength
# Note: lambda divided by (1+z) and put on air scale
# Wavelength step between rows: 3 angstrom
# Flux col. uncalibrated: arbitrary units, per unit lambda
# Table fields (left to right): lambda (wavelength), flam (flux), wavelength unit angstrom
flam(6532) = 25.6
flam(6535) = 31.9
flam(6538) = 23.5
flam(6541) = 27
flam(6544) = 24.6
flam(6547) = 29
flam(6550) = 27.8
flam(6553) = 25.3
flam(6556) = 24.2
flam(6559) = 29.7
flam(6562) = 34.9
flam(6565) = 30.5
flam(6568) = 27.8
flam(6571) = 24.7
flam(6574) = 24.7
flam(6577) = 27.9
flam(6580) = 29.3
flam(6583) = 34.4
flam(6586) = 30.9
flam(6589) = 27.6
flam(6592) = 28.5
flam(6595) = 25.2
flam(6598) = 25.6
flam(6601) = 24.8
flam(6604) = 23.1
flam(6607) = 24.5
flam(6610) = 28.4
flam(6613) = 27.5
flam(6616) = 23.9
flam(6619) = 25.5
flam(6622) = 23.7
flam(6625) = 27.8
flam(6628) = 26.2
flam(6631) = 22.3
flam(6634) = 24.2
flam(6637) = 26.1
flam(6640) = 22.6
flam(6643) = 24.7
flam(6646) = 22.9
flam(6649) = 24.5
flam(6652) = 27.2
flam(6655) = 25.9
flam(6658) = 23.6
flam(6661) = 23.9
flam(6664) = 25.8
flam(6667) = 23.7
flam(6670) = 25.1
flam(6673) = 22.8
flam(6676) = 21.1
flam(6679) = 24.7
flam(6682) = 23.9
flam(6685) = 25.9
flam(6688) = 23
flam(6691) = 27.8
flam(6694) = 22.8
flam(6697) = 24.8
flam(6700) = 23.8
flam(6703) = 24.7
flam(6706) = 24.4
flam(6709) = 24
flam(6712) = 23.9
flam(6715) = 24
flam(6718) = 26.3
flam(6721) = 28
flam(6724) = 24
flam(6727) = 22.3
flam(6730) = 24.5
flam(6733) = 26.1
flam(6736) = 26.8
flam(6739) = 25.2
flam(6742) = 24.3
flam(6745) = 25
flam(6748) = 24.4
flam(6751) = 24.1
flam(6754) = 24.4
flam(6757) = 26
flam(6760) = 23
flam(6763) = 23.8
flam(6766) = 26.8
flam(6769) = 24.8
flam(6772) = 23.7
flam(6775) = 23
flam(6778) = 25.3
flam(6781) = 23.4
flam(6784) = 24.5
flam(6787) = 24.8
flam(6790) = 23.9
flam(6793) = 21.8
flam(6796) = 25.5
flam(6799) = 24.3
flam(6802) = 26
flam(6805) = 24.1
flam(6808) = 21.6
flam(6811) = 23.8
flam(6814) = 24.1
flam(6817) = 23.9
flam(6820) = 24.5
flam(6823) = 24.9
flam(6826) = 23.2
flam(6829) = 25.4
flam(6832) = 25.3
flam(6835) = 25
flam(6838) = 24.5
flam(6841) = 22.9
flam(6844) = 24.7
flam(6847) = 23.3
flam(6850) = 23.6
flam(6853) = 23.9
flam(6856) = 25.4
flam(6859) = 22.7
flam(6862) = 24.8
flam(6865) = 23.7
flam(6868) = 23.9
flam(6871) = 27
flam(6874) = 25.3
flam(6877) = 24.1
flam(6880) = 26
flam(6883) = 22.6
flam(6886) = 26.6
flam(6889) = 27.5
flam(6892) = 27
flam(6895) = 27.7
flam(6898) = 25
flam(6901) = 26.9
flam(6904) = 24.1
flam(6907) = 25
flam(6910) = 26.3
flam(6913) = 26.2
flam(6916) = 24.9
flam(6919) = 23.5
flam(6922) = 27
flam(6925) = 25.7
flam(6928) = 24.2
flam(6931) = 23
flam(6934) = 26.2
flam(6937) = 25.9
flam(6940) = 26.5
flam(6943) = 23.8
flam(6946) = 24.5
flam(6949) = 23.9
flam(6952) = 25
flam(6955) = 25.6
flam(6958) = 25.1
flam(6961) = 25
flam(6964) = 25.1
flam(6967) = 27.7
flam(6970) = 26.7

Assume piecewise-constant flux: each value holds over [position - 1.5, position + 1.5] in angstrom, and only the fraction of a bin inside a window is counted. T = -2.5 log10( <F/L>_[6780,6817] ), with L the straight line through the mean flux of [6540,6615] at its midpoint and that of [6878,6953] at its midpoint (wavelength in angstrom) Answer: 0.09 mag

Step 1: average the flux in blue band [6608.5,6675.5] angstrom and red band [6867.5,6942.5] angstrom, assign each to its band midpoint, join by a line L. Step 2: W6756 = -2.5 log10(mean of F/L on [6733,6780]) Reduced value 0.018 mag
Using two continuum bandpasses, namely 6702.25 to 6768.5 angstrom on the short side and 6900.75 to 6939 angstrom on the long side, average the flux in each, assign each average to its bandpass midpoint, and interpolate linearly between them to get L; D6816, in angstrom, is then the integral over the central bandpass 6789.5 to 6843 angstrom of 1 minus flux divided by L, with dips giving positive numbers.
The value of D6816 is 1.83 angstrom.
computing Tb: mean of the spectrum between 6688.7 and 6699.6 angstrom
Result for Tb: 24.8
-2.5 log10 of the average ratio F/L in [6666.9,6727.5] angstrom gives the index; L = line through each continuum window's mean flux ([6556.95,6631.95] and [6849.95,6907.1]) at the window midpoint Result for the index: 0.089 mag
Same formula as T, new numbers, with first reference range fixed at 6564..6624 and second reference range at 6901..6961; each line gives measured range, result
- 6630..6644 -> 0.11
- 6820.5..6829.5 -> 0.06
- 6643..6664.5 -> 0.08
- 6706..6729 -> 0.07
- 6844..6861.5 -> 0.07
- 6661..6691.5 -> 0.10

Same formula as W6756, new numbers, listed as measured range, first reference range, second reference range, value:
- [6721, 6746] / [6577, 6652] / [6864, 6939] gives 0.04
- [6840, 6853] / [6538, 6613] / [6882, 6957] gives 0.09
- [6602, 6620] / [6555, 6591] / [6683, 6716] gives 0.09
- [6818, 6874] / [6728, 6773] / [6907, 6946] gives 0.03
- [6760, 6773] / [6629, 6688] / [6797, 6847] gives -0.02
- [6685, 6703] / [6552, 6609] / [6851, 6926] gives 0.09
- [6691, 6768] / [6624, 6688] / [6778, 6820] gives -0.02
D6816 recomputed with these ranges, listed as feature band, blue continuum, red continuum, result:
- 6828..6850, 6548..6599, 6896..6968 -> 1.40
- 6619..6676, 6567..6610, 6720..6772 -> 3.74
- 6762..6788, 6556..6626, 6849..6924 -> 1.58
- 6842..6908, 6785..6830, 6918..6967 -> -1.11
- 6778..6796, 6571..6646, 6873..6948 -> 1.22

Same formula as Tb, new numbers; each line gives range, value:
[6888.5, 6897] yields 27.2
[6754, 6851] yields 24.2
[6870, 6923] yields 25.7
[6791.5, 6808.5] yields 24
